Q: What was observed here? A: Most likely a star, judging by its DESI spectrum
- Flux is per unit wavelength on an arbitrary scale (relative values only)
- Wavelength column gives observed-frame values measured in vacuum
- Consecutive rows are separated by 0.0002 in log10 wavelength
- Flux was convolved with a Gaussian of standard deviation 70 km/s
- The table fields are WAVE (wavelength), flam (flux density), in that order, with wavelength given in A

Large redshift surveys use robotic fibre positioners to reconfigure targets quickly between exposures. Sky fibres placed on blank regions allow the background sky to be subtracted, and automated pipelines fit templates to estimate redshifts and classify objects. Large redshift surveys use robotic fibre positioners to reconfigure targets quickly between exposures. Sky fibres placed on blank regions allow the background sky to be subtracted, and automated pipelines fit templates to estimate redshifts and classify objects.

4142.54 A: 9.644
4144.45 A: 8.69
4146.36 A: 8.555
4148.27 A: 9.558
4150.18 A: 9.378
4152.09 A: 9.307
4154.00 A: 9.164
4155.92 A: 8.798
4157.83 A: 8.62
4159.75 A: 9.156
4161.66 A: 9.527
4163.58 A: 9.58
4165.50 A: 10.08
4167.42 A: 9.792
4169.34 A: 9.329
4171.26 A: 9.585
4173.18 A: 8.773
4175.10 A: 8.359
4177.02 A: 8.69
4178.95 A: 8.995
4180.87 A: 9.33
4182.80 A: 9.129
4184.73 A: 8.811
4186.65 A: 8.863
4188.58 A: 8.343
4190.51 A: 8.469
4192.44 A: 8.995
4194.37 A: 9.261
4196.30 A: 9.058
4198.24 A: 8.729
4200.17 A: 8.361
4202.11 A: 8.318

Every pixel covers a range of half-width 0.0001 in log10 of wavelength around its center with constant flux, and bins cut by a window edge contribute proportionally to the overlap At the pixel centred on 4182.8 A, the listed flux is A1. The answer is 9.129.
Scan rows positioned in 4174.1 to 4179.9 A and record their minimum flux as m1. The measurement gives 8.359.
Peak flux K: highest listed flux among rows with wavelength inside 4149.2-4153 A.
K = 9.378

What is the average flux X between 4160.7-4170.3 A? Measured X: 9.66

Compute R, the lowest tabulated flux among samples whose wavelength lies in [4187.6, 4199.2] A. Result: 8.343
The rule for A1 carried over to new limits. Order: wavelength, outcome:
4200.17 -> 8.361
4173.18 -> 8.773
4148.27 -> 9.558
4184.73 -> 8.811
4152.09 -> 9.307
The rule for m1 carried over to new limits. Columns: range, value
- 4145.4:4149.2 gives 8.555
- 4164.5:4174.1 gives 8.773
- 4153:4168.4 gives 8.62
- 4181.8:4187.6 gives 8.811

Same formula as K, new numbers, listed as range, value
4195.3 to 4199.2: 9.058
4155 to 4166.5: 10.08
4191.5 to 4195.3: 9.261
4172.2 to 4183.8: 9.33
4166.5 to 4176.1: 9.792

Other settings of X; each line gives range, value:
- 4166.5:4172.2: 9.57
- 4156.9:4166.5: 9.39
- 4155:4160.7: 8.86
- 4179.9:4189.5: 8.9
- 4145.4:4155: 9.19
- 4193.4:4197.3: 9.15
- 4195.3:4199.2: 8.89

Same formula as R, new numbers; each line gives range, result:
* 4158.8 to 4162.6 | 9.156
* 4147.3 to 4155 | 9.164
